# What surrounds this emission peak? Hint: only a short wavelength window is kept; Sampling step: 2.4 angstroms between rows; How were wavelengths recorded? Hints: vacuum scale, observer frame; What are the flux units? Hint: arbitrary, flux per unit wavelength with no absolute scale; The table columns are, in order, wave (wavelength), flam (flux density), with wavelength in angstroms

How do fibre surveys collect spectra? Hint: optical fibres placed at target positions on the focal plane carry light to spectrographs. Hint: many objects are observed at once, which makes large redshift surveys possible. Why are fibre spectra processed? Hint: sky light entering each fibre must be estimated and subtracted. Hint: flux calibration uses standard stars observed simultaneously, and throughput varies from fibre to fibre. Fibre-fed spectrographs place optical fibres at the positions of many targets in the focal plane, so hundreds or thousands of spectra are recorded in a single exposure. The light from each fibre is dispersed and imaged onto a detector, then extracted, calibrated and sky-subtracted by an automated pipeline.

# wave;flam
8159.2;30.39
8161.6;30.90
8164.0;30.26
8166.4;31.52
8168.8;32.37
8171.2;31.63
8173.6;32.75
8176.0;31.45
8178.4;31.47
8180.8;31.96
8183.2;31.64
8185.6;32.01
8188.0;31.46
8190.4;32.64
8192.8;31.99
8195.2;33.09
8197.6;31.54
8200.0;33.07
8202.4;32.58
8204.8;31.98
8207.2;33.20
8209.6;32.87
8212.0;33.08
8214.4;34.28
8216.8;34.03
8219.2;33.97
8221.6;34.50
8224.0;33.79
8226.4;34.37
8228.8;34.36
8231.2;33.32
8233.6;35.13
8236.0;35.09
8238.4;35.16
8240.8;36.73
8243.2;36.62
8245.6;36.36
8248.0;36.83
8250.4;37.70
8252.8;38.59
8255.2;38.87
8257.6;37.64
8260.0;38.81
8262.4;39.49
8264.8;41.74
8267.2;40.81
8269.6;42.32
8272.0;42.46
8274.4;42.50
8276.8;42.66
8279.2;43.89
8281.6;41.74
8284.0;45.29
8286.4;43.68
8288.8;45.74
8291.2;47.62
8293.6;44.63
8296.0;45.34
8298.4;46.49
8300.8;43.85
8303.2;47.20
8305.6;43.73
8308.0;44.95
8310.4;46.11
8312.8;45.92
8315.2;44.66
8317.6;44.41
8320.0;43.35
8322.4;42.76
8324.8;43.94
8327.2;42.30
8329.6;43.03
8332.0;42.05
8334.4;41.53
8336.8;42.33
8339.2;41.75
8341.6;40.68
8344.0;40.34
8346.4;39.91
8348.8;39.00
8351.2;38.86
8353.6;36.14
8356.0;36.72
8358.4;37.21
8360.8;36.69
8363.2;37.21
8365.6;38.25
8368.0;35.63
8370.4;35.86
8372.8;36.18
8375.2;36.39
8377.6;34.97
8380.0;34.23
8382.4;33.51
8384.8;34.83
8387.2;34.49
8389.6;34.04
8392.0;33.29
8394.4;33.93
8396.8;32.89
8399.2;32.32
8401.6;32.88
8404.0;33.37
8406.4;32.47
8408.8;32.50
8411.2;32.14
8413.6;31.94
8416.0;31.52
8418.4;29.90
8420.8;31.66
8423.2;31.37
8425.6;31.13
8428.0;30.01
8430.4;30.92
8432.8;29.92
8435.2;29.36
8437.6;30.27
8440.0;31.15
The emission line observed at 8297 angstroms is Mg II 2798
